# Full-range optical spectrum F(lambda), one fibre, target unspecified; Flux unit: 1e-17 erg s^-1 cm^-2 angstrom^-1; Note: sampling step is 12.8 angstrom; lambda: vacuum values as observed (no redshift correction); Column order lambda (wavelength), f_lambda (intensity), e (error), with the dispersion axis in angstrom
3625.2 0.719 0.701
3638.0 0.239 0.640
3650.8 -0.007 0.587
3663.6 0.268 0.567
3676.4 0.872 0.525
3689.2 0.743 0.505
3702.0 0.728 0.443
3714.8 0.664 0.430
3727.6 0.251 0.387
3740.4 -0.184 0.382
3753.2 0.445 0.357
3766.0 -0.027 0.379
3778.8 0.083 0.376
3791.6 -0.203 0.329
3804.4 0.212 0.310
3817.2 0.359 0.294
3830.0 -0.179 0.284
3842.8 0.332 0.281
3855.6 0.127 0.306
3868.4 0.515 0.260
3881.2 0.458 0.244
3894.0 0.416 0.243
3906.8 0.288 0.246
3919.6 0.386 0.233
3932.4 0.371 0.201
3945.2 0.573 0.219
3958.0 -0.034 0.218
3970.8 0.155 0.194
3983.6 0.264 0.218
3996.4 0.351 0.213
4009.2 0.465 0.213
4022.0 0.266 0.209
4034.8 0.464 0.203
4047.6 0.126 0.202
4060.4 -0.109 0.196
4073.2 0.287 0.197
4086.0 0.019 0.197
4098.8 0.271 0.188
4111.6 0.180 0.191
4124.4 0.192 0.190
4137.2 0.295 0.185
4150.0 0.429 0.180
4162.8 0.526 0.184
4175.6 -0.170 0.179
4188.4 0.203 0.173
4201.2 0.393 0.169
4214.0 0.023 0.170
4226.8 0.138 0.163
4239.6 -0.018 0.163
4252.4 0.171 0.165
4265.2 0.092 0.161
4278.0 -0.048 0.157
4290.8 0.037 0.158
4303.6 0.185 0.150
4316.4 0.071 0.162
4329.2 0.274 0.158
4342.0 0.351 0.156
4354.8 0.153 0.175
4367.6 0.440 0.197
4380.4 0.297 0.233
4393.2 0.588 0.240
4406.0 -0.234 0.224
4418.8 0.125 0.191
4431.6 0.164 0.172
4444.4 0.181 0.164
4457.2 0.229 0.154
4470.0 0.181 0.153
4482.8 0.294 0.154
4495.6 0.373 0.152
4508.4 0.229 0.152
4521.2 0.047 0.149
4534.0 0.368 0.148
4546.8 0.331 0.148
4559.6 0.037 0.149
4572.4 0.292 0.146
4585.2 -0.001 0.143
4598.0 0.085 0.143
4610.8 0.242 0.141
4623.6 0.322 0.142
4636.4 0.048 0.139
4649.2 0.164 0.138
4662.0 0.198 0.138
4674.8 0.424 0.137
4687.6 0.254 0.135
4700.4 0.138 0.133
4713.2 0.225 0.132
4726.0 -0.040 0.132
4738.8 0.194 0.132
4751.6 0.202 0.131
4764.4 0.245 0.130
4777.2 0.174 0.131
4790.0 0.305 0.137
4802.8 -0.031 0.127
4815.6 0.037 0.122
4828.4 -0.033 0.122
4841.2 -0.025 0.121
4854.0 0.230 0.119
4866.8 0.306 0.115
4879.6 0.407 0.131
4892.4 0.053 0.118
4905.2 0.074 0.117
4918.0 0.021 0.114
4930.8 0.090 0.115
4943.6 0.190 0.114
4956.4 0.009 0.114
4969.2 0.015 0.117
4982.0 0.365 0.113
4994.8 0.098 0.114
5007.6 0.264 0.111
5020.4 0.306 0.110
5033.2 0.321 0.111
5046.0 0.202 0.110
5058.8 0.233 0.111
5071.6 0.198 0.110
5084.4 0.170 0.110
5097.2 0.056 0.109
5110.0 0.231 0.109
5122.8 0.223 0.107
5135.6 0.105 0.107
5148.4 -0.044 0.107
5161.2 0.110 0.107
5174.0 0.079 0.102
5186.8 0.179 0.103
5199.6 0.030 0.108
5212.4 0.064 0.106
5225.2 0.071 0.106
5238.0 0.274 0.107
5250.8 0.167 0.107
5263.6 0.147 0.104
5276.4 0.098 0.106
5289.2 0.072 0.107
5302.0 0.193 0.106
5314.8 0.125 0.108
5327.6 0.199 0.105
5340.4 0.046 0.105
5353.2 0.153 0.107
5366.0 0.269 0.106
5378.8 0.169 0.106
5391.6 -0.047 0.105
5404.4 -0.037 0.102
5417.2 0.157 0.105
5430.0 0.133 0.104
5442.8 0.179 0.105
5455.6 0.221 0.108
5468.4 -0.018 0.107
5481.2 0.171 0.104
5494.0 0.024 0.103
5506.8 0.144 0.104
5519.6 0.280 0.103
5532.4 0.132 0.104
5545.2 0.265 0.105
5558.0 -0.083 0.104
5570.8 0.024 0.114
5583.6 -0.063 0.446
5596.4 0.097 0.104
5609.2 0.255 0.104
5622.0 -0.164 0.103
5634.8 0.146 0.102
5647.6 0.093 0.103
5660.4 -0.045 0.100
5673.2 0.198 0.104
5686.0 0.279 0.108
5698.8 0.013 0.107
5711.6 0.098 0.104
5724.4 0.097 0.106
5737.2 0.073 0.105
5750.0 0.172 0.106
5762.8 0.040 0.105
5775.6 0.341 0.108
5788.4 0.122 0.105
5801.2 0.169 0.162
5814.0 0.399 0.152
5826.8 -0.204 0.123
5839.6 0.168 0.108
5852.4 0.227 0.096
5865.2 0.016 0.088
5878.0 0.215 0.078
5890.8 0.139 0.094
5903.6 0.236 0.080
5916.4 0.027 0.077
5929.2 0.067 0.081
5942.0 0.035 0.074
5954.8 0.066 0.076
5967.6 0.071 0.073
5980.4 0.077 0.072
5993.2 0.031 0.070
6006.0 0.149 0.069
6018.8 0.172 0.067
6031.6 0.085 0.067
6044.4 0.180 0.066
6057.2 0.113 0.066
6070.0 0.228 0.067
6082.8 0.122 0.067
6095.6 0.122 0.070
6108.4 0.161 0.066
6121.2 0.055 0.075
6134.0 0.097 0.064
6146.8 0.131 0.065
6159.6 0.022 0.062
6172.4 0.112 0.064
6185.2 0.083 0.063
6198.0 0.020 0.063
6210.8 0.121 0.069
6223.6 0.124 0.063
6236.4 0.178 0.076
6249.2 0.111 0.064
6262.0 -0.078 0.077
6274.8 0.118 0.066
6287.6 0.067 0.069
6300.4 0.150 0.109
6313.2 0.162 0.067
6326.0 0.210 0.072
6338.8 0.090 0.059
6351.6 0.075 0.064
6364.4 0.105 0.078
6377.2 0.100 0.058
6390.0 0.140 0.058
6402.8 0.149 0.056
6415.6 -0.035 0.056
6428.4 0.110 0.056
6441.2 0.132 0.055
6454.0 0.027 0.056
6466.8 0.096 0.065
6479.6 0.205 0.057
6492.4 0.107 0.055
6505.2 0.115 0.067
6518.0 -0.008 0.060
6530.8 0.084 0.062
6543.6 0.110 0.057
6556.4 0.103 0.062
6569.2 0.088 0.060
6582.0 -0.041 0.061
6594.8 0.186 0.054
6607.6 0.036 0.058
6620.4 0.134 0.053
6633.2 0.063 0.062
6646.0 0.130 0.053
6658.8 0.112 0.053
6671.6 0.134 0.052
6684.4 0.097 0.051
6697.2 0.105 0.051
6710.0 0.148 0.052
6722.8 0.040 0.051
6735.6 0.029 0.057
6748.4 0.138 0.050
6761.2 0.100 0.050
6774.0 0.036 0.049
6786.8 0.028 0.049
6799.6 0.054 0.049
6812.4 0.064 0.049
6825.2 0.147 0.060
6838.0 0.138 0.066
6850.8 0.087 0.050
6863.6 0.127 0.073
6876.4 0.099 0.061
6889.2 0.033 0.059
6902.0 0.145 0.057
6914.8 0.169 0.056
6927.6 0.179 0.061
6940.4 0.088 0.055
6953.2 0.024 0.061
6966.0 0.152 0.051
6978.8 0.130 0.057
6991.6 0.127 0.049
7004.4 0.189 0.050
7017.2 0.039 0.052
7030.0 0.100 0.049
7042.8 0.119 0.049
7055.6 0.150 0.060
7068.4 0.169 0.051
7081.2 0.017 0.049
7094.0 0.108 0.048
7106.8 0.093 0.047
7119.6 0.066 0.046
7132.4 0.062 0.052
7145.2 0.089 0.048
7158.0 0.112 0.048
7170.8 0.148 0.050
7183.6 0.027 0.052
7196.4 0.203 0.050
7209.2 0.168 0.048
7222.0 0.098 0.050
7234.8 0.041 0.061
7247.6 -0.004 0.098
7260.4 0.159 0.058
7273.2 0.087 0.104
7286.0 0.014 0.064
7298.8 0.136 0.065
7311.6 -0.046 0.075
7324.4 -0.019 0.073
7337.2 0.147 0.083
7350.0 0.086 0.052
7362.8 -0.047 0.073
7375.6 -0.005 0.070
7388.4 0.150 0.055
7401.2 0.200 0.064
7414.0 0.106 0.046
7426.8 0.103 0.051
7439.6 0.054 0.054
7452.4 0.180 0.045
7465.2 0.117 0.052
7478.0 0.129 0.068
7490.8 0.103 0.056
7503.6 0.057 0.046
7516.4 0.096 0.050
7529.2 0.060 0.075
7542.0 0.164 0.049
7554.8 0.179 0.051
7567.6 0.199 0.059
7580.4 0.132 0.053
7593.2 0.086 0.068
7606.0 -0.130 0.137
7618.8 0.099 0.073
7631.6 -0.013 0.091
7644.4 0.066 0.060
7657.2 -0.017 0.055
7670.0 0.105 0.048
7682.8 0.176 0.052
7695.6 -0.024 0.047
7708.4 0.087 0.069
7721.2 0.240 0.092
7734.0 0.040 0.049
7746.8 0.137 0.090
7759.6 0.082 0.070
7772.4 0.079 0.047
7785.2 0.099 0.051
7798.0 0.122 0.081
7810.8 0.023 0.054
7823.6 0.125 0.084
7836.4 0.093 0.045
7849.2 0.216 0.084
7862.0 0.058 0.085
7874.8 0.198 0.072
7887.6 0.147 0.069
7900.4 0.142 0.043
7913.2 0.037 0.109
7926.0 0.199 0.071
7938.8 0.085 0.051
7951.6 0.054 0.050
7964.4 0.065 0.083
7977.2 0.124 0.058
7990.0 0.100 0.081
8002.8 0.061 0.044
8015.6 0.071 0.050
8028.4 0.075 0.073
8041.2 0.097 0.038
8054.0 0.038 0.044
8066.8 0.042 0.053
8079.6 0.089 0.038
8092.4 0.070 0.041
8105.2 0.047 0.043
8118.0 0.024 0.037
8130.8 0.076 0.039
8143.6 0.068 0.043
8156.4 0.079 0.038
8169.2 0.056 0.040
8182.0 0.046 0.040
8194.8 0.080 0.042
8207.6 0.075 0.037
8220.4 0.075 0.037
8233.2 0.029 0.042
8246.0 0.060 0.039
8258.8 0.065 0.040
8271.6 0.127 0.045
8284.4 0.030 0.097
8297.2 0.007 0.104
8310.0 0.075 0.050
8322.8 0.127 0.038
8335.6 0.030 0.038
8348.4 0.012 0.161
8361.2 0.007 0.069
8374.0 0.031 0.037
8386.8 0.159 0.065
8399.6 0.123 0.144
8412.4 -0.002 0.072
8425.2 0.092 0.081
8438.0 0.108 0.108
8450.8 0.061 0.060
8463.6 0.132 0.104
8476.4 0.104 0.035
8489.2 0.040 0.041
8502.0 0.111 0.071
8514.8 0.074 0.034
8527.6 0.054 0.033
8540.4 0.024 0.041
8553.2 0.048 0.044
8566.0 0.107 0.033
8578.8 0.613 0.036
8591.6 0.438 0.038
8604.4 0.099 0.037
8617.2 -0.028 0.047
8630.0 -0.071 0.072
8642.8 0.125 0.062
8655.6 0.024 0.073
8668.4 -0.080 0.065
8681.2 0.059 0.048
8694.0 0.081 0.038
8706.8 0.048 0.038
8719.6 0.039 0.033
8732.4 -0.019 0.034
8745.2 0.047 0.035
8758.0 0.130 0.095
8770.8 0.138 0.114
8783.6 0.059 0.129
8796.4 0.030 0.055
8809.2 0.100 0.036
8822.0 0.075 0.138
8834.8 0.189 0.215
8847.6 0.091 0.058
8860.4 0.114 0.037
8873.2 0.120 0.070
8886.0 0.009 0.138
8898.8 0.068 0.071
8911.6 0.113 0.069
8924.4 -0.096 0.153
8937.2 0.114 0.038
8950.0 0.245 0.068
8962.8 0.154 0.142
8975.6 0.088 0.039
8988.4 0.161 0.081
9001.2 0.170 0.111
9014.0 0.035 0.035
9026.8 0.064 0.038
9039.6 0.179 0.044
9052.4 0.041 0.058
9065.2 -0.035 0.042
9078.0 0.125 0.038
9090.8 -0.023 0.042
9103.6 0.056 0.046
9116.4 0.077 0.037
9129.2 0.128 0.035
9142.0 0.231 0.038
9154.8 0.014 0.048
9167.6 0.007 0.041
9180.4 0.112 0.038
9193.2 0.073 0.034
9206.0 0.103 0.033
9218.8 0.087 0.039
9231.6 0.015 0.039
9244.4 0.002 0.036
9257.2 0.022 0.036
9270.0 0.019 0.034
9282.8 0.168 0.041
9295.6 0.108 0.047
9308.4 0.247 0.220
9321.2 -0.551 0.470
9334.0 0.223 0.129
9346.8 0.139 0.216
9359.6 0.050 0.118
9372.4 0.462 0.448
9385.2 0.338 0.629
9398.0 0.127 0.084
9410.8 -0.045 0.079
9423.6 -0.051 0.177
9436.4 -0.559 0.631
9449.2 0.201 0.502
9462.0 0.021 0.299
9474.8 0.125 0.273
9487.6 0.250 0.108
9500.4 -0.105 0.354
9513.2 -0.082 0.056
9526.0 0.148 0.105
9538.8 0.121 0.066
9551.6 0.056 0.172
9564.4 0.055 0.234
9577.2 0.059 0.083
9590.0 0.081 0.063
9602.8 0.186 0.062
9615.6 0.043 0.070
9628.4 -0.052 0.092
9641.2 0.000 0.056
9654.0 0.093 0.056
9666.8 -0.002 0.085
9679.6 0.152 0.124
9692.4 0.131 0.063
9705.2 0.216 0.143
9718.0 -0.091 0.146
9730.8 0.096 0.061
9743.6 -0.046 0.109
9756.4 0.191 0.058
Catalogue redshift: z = 1.30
